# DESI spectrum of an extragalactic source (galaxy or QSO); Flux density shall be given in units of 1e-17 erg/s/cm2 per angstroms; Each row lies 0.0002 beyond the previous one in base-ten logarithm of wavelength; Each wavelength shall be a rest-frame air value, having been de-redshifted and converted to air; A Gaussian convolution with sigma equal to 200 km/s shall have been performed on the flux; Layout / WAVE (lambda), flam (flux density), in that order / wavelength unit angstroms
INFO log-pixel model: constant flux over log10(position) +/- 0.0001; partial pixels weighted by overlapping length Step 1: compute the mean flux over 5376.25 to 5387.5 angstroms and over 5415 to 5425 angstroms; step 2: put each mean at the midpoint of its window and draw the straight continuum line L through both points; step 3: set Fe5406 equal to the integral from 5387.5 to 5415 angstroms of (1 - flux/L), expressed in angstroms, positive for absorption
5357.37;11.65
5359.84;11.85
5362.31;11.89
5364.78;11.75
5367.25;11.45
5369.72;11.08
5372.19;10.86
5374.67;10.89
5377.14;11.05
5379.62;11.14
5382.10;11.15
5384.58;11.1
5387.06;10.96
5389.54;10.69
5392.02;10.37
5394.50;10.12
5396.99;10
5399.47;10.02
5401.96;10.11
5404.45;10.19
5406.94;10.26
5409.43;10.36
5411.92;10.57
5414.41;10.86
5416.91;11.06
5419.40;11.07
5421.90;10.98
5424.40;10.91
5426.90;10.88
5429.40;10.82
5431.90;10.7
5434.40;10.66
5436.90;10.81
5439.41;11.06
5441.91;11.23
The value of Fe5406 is 1.77 angstroms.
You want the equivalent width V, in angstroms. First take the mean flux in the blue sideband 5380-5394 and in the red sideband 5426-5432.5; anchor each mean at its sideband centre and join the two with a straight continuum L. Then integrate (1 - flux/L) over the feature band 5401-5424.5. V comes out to 0.4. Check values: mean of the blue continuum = 10.8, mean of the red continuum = 10.8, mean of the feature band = 10.6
